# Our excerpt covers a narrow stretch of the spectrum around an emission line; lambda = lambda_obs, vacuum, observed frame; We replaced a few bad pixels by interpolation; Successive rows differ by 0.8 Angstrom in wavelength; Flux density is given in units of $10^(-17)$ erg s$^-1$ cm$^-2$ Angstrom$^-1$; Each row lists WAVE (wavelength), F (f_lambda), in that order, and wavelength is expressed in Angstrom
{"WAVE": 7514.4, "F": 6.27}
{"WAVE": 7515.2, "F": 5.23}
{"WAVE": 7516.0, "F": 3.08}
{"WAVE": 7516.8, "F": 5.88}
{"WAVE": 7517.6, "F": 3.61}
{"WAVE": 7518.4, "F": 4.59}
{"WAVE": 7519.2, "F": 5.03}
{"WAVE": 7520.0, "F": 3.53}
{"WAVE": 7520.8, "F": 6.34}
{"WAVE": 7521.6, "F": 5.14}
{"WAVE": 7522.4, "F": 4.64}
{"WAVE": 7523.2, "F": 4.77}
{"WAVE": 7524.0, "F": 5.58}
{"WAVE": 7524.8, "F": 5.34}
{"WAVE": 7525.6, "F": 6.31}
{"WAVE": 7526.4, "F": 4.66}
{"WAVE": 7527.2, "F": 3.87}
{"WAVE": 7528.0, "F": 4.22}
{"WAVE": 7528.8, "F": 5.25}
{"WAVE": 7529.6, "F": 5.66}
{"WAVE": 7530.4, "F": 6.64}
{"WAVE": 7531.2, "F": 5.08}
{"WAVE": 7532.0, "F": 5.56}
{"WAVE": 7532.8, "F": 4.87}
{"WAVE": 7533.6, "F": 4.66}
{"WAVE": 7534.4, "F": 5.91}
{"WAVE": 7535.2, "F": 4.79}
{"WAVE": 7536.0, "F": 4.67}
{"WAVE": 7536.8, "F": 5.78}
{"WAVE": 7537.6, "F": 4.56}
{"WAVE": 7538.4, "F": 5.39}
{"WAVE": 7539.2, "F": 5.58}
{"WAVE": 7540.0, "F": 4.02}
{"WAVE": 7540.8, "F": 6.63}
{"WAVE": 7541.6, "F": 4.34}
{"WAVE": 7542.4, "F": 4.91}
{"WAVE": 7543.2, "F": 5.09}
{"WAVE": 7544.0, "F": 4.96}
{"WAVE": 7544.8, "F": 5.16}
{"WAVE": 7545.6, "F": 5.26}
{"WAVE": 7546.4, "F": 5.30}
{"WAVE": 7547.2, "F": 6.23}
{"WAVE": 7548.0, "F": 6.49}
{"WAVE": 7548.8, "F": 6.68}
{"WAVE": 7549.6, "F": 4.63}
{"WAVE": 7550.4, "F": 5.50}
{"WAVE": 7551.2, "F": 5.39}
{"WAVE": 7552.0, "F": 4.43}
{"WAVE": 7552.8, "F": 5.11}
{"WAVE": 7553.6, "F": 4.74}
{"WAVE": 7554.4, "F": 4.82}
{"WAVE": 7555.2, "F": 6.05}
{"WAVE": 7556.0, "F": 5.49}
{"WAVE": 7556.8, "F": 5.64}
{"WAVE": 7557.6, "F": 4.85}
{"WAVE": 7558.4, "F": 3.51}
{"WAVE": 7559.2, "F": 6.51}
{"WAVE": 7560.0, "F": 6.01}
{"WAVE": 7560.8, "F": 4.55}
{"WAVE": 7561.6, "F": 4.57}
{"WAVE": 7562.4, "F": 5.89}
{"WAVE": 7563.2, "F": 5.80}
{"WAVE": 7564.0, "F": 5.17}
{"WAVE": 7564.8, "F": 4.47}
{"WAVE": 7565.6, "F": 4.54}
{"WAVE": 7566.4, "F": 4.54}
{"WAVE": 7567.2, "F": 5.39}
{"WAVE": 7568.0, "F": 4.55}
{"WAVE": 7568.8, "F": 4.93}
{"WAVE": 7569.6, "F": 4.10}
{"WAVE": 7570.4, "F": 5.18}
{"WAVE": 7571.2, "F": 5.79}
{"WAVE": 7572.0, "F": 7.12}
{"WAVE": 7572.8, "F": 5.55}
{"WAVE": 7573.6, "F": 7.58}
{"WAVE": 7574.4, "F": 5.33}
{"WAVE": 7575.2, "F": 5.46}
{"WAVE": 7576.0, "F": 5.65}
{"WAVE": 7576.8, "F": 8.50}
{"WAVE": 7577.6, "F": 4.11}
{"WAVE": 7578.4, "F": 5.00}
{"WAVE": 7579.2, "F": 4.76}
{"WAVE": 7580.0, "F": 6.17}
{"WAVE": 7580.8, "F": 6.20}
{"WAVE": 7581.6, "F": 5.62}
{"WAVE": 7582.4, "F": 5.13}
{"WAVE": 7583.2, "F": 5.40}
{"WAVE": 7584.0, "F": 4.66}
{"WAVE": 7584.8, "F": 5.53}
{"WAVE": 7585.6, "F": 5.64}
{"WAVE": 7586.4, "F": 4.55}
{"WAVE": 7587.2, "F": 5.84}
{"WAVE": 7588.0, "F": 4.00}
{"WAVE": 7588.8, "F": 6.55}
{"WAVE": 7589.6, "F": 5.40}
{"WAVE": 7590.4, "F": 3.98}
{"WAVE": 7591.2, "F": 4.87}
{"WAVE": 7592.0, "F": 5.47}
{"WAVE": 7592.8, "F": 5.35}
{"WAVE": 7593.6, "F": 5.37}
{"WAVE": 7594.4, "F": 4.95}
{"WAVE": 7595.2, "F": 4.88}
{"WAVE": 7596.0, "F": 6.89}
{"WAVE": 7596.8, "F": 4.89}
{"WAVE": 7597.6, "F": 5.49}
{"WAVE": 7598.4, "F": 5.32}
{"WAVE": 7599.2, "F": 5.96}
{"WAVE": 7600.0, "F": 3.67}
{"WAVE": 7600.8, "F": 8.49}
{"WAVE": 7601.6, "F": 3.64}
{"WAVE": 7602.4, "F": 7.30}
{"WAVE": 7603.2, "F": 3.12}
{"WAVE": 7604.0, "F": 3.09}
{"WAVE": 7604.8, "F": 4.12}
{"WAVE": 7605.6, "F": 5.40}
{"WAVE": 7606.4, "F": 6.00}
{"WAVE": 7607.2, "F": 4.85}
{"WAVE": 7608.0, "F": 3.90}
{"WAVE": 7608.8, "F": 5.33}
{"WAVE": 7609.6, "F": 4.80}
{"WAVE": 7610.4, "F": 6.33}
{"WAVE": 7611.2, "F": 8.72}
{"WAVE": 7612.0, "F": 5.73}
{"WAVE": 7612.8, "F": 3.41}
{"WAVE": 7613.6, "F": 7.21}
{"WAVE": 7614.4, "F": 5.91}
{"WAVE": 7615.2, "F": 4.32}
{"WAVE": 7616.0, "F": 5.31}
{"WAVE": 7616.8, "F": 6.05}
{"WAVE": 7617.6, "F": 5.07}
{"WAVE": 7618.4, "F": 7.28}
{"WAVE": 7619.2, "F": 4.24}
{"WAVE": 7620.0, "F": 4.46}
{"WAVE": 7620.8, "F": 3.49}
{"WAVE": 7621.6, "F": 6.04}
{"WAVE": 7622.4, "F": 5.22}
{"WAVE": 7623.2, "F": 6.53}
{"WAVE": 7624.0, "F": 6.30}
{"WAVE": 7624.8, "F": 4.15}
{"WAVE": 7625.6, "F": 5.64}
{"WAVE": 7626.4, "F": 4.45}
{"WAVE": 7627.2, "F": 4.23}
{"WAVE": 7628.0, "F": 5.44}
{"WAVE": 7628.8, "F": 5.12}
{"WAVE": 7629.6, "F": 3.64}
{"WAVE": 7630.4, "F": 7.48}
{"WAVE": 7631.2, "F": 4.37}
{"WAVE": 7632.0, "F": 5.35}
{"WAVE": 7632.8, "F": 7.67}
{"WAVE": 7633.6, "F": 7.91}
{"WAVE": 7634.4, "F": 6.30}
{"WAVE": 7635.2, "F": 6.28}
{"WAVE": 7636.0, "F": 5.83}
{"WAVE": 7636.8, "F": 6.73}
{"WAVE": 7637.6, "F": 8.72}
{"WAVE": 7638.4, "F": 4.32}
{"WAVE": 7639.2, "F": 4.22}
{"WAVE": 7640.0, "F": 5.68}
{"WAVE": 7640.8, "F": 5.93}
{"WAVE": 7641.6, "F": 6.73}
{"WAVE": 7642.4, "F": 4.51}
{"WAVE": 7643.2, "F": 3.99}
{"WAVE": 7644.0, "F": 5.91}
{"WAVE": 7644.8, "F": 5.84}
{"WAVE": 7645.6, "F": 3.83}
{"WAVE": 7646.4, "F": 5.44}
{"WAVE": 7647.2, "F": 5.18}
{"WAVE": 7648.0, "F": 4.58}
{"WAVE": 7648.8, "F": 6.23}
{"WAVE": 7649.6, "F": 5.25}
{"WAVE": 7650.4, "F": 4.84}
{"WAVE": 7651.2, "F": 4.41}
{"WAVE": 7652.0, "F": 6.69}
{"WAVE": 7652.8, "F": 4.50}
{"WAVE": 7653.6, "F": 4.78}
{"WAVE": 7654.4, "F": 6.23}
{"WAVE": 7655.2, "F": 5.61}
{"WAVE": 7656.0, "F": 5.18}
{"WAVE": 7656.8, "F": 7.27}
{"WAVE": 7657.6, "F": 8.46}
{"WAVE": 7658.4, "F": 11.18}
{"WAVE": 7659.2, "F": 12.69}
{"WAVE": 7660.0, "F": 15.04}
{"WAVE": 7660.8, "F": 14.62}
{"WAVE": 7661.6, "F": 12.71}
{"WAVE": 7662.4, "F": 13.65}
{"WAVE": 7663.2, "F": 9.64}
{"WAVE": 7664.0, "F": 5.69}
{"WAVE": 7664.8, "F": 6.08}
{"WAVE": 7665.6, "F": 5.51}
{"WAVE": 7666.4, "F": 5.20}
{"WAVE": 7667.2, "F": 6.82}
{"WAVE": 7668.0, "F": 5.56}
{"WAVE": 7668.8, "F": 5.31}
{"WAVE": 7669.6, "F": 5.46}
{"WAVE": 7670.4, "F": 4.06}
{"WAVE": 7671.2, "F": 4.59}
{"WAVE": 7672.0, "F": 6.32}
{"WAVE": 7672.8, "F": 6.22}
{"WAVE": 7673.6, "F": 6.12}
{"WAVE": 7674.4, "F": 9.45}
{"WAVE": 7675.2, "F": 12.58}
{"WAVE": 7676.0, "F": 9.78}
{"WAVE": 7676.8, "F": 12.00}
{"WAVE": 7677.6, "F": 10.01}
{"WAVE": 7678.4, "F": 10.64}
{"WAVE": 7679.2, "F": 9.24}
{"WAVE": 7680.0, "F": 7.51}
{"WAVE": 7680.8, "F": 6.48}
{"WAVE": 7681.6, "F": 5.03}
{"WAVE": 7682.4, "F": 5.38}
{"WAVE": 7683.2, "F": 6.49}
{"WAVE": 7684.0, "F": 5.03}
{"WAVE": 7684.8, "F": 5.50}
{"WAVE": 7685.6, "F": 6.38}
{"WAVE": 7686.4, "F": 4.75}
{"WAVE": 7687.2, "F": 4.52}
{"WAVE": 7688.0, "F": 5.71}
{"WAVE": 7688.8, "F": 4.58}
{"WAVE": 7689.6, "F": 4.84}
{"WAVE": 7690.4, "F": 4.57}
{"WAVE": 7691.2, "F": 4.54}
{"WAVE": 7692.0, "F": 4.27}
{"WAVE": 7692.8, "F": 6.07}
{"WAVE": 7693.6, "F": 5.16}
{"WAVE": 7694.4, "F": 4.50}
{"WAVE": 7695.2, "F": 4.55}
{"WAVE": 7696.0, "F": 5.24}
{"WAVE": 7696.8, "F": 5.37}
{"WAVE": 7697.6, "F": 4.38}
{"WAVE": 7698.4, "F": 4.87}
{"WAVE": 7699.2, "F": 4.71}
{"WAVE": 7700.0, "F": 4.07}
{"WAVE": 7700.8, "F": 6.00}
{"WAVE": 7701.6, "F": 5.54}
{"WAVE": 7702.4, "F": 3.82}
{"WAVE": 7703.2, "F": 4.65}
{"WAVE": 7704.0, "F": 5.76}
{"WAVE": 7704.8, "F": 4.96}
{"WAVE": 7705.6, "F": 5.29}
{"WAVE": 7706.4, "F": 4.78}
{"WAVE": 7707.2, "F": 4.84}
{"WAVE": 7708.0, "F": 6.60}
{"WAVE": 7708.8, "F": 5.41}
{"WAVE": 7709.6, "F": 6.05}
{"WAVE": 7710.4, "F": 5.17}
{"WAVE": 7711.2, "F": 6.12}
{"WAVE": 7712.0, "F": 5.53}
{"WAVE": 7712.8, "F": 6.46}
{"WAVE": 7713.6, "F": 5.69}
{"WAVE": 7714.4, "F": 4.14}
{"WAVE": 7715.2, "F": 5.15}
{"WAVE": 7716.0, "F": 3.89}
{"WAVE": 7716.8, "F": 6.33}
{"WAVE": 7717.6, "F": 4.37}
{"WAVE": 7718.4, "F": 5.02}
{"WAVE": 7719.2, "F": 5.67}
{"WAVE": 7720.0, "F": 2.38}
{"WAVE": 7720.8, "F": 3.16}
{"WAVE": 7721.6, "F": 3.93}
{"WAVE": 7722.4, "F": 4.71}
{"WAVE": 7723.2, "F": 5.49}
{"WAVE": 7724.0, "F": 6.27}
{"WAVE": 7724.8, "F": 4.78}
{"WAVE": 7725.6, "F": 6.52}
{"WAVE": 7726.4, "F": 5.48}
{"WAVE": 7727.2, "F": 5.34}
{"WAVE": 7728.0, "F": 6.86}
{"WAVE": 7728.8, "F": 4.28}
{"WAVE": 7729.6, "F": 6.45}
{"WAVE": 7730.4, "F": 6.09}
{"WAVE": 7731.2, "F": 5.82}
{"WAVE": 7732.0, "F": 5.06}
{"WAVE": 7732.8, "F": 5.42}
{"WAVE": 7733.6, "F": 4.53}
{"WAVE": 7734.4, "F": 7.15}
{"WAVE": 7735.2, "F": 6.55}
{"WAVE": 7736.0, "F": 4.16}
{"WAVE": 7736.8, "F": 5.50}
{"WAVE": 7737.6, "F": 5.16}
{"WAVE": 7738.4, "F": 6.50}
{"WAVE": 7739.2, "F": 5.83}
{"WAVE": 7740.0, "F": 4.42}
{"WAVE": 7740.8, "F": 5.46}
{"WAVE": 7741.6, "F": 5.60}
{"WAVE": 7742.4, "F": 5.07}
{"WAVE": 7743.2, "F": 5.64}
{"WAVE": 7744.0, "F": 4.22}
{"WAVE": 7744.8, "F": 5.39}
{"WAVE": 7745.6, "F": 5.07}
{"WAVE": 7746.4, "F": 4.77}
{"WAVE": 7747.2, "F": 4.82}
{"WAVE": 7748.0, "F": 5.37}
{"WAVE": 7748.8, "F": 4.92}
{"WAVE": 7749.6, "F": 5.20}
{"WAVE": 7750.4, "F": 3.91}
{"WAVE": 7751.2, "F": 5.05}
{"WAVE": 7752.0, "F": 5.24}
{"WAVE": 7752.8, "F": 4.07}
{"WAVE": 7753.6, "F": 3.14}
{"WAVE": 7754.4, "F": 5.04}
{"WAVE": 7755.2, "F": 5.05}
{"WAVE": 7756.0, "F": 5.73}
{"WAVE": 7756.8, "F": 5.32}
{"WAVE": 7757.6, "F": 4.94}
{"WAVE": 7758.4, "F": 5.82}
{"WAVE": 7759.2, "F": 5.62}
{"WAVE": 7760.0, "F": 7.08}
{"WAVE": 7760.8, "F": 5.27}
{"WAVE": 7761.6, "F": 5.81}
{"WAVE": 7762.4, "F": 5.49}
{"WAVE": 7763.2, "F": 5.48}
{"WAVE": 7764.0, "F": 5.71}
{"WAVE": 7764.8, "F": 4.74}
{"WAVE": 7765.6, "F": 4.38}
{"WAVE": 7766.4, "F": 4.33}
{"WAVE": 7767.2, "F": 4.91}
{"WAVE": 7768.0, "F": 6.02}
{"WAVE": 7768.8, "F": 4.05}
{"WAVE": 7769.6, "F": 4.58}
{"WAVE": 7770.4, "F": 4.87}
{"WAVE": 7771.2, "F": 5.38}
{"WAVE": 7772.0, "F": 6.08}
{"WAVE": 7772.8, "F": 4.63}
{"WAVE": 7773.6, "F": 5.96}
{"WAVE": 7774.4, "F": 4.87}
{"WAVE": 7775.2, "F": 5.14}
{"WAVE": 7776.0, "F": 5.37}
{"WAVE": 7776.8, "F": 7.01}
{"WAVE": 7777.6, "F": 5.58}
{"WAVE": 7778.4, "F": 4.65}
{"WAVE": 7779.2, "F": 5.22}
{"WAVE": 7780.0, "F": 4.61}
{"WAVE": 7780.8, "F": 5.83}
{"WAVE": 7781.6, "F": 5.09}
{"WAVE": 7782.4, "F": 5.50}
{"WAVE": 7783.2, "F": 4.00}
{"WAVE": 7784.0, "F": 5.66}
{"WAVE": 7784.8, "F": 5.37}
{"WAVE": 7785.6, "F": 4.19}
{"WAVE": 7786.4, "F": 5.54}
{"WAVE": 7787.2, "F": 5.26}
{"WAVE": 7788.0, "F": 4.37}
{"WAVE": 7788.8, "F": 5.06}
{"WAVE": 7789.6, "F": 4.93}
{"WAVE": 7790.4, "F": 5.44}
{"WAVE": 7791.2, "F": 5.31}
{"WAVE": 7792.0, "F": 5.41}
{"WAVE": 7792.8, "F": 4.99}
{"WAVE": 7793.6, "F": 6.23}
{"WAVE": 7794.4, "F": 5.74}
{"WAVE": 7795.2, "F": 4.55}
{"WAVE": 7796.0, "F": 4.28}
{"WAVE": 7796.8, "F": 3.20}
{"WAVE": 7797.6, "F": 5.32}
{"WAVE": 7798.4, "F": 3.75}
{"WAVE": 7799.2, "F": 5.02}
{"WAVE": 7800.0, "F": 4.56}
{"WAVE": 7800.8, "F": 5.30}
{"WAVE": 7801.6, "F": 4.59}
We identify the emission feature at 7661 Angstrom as [S II] 6716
